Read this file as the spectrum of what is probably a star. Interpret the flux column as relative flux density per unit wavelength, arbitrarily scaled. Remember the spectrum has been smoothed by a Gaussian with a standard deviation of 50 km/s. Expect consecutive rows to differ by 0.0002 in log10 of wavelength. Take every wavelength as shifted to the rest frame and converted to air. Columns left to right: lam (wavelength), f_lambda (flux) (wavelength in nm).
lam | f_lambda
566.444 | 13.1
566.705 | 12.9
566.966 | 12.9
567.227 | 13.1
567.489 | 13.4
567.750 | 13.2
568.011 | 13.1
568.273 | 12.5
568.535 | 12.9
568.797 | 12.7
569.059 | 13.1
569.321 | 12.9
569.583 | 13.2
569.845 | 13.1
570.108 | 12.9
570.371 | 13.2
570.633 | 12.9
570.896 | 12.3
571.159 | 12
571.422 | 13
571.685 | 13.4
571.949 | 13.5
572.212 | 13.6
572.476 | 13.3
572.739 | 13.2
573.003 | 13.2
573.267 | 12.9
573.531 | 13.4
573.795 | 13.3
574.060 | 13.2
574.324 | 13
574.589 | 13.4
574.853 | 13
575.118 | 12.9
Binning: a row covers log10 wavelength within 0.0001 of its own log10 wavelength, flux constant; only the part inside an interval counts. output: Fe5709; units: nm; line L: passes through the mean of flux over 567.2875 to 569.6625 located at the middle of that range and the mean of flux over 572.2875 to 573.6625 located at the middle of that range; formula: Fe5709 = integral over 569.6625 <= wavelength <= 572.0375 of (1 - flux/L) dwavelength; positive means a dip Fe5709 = 0.04 nm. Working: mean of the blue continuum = 13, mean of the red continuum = 13.2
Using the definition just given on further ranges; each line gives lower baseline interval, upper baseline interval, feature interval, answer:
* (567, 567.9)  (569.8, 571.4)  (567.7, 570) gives 0.01 nm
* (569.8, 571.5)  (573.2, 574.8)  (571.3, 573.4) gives -0.05 nm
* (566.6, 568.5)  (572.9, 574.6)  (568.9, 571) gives 0.02 nm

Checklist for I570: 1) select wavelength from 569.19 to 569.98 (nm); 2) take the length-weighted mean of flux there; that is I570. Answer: 13.1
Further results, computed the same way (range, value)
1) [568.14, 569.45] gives 12.8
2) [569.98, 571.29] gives 12.7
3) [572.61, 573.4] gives 13.1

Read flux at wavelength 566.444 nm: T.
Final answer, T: 13.1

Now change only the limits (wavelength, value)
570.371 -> 13.2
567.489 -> 13.4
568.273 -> 12.5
